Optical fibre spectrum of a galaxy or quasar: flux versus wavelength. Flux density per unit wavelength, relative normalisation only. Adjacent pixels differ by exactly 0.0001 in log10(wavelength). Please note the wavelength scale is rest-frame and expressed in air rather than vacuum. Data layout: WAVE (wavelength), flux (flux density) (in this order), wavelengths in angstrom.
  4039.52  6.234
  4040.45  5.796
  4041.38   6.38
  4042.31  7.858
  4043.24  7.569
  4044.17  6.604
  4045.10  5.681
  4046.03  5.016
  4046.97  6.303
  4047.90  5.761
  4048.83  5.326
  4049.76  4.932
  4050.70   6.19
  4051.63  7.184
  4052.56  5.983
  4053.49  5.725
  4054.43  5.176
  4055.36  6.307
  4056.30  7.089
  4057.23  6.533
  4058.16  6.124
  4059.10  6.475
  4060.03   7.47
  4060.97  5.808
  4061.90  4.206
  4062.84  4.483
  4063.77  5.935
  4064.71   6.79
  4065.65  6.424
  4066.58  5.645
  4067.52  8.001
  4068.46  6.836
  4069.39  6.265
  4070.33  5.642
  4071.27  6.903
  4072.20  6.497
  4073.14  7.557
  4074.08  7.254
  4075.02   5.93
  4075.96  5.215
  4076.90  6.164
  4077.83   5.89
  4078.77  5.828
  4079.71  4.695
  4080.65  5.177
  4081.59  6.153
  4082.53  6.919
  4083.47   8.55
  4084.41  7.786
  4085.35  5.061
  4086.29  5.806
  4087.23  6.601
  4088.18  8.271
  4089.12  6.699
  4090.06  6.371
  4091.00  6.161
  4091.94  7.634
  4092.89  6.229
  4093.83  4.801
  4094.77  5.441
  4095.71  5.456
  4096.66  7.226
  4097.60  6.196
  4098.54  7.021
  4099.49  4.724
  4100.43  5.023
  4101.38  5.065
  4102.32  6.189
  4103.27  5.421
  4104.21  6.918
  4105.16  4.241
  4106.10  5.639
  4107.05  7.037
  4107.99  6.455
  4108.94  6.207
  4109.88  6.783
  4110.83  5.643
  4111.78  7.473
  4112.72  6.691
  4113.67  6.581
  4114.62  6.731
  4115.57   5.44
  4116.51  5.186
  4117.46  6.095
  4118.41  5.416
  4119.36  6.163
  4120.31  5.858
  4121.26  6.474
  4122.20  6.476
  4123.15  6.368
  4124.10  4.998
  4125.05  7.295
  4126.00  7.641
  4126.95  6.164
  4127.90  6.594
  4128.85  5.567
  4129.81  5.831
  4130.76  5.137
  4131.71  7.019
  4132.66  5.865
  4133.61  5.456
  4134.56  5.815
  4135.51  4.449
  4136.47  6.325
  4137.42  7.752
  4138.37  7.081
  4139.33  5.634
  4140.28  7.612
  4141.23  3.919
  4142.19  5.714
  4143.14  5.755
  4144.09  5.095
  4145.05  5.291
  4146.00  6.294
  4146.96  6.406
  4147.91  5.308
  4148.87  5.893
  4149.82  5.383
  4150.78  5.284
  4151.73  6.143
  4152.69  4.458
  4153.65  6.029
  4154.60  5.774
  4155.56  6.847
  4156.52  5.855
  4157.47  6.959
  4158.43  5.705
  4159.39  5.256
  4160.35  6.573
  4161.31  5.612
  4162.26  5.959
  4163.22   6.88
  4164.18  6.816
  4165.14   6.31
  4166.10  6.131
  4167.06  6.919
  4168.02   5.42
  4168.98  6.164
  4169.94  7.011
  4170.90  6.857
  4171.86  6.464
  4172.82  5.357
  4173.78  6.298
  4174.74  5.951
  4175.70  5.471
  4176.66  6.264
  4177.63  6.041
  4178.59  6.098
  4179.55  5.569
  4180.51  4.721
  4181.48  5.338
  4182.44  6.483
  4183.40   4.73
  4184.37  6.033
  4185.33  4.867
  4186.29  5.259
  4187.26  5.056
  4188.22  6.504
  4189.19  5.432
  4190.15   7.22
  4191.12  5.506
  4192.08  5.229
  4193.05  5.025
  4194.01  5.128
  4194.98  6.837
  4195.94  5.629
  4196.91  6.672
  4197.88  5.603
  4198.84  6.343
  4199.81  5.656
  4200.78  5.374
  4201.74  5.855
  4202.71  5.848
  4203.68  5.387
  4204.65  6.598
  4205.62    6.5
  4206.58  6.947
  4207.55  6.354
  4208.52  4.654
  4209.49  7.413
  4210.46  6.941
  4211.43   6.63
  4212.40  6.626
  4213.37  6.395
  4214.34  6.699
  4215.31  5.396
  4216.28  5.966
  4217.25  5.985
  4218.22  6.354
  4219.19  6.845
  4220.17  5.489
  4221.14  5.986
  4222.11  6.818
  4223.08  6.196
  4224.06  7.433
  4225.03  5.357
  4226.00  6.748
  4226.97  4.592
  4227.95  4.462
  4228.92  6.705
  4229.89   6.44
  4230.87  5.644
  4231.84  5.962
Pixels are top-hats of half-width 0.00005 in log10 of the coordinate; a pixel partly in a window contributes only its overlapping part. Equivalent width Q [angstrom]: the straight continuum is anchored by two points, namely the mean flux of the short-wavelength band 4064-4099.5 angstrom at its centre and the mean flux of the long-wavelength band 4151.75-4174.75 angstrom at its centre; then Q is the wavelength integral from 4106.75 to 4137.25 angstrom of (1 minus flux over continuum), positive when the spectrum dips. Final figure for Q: 0.5 angstrom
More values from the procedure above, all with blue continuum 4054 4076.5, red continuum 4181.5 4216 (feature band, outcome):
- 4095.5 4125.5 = 0.4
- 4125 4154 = 0.9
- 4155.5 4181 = -0.4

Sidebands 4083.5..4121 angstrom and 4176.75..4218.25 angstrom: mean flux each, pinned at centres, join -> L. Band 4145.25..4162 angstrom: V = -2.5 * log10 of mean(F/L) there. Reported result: 0.03 mag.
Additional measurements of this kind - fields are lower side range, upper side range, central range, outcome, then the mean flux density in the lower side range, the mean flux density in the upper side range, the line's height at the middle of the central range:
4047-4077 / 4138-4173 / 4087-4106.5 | 0.011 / 6.18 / 6.01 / 6.12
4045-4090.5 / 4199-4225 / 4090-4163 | 0.038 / 6.22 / 6.23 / 6.22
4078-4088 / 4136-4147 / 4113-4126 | 0.000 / 6.3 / 6.06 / 6.15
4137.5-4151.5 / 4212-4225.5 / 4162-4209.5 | 0.020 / 5.83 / 6.25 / 6.06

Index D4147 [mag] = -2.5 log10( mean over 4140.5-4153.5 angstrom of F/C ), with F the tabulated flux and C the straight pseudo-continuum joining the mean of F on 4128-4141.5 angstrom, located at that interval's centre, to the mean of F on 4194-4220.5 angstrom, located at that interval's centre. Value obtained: 0.10 mag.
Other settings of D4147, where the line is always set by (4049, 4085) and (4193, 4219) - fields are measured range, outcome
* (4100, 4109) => 0.07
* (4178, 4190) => 0.11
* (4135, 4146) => 0.05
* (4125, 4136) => 0.03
